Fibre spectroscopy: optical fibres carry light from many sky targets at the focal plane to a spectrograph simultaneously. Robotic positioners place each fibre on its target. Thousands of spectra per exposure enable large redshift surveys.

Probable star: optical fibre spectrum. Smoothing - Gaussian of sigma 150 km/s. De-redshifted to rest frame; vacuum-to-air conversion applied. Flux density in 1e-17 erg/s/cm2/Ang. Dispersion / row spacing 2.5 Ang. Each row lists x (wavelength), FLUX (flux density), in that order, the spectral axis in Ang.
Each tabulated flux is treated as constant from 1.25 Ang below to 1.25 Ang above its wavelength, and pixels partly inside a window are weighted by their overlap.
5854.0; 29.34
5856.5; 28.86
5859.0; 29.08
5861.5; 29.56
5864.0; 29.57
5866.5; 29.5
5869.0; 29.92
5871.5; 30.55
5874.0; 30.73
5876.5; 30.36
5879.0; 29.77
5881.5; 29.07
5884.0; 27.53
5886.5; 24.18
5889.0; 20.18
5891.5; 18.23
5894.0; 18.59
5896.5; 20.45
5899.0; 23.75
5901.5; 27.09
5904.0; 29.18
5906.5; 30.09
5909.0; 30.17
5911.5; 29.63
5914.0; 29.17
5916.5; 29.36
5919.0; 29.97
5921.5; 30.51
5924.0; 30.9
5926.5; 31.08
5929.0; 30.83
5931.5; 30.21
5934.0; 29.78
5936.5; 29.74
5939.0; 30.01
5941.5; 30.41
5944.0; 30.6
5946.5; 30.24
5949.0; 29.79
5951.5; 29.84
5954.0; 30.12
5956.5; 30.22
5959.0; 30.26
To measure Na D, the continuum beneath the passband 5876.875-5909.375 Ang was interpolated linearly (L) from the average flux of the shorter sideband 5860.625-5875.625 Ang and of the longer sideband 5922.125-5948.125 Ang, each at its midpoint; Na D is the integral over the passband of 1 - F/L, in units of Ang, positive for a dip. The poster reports 5.3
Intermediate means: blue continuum 30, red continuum 30.4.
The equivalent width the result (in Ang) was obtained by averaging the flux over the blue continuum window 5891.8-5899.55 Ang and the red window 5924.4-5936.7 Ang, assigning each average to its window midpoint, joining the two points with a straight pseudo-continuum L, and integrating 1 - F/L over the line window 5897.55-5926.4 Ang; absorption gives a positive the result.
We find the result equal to -4.8 Ang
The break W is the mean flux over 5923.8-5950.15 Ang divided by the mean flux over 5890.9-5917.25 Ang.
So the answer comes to 1.2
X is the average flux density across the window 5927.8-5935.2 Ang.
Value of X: 30.3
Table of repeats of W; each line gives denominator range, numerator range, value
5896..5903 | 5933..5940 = 1.23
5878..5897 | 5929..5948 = 1.28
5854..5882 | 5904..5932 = 1.01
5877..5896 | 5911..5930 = 1.26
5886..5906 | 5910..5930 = 1.32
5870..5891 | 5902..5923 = 1.08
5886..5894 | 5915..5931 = 1.51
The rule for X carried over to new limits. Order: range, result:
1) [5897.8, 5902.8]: 25.5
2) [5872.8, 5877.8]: 30.5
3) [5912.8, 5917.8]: 29.3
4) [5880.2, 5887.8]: 26.9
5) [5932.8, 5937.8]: 29.8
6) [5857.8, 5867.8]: 29.4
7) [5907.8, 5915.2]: 29.7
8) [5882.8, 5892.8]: 22.5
